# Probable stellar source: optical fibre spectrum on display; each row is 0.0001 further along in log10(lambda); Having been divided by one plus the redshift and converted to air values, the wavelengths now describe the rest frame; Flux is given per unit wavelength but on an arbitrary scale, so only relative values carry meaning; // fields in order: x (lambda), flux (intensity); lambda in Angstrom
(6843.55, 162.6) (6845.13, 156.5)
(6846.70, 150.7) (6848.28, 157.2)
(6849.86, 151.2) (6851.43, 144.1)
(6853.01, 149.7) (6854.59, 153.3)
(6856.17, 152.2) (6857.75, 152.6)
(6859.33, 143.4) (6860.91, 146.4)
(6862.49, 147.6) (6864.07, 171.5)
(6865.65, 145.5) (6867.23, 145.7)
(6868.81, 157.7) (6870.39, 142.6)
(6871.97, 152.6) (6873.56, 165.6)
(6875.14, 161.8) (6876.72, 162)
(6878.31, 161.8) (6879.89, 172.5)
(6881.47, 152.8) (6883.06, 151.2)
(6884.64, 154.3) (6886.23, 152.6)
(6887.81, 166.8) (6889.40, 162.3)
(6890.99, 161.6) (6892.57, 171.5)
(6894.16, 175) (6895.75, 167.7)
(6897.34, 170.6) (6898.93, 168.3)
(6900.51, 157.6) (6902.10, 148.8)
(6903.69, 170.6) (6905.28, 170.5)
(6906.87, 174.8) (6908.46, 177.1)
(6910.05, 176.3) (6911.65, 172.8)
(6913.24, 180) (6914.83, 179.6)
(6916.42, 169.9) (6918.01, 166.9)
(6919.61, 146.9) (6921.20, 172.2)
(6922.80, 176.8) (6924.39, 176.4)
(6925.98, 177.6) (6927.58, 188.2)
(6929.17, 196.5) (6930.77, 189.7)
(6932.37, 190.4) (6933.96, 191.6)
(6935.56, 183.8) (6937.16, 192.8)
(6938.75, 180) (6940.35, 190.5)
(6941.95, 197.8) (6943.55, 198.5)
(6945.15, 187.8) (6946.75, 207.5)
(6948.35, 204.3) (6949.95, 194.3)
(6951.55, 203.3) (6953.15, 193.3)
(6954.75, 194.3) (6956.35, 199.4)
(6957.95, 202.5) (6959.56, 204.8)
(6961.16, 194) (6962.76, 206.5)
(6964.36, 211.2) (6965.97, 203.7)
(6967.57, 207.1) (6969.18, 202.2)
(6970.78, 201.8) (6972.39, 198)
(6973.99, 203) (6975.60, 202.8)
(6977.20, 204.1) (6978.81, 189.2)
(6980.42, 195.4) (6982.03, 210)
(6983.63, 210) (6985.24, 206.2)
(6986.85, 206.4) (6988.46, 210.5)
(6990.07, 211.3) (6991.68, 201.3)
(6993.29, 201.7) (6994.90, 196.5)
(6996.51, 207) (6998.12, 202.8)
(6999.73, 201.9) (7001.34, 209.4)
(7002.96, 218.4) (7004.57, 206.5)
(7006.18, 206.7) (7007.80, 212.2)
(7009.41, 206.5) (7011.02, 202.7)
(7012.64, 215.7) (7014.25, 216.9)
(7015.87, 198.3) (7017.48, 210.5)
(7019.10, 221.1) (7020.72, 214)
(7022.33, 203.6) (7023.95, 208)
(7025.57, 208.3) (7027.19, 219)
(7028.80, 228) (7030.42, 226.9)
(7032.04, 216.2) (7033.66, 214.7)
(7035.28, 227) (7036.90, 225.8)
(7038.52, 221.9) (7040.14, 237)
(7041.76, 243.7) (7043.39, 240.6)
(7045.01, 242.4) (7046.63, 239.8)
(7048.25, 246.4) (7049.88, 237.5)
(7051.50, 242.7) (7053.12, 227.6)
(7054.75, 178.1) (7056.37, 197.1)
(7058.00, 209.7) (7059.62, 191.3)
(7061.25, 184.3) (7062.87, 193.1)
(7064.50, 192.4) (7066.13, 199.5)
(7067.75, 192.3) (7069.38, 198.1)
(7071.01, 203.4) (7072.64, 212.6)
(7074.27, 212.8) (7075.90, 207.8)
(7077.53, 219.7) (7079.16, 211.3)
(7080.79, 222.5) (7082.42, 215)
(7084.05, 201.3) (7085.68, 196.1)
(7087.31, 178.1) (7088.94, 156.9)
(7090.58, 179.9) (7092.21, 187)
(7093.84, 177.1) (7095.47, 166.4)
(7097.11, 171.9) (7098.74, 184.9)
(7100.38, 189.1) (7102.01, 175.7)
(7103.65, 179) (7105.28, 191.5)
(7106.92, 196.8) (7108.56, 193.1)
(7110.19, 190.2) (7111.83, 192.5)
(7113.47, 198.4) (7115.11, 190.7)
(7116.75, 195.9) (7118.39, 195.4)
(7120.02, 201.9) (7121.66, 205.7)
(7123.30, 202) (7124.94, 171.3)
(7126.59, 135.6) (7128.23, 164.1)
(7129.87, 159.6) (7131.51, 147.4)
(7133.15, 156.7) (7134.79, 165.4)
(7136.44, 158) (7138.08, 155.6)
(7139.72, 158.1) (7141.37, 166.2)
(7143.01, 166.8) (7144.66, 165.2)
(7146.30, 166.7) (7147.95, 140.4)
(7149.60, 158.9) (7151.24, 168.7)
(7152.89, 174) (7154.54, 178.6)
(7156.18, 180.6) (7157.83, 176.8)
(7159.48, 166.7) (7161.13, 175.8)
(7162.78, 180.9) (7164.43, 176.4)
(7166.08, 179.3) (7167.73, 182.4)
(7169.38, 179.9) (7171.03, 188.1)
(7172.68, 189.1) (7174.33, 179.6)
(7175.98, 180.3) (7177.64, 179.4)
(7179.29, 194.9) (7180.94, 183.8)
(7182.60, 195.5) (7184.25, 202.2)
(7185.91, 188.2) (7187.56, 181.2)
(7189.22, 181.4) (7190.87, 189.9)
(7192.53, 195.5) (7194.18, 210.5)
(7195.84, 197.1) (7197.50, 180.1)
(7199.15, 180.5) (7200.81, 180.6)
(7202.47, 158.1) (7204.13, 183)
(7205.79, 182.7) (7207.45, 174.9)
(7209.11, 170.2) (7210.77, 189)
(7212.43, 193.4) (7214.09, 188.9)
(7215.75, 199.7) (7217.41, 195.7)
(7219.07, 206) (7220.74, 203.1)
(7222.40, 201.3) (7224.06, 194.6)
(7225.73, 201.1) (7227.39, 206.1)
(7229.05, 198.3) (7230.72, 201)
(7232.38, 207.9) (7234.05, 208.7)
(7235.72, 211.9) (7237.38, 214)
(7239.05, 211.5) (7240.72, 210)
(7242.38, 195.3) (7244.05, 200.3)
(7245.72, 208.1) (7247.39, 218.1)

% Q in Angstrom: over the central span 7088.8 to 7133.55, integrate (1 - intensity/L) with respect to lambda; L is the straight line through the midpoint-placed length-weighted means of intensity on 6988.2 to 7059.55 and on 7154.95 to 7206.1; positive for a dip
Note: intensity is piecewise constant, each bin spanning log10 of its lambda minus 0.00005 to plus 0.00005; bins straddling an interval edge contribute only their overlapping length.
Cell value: 3.8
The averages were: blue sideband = 216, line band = 181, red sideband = 184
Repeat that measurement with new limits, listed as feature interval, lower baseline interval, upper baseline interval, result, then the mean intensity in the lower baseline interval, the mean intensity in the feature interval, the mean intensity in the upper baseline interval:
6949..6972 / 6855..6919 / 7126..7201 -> -4.97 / 162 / 201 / 175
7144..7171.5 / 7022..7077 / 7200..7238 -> 3.97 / 216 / 173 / 194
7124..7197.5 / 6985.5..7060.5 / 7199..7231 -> 8.29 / 215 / 175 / 190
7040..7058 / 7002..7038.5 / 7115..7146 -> -2.31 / 214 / 229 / 171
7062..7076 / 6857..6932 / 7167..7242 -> -1.59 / 165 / 201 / 192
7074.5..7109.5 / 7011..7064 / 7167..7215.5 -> 2.66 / 218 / 191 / 186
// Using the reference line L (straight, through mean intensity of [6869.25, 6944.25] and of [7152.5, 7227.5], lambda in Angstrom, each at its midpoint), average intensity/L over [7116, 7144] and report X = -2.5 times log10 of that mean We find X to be 0.076 mag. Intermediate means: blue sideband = 172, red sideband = 186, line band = 171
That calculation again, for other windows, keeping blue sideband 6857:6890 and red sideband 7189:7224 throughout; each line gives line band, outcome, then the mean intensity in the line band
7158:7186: 0.01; 183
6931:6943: -0.17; 190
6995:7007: -0.22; 207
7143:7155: 0.12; 164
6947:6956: -0.21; 199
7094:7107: -0.01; 181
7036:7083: -0.23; 215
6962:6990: -0.23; 204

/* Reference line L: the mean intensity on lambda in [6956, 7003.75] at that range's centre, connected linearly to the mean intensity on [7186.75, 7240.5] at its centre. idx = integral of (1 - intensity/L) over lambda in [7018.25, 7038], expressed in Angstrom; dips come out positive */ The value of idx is -1.6 Angstrom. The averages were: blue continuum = 204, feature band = 218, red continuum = 194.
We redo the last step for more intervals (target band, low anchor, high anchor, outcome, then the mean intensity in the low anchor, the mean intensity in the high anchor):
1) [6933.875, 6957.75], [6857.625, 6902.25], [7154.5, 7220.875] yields -4.45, 159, 185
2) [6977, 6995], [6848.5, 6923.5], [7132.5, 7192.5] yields -4.05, 161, 176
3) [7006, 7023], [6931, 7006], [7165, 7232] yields -0.99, 201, 189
